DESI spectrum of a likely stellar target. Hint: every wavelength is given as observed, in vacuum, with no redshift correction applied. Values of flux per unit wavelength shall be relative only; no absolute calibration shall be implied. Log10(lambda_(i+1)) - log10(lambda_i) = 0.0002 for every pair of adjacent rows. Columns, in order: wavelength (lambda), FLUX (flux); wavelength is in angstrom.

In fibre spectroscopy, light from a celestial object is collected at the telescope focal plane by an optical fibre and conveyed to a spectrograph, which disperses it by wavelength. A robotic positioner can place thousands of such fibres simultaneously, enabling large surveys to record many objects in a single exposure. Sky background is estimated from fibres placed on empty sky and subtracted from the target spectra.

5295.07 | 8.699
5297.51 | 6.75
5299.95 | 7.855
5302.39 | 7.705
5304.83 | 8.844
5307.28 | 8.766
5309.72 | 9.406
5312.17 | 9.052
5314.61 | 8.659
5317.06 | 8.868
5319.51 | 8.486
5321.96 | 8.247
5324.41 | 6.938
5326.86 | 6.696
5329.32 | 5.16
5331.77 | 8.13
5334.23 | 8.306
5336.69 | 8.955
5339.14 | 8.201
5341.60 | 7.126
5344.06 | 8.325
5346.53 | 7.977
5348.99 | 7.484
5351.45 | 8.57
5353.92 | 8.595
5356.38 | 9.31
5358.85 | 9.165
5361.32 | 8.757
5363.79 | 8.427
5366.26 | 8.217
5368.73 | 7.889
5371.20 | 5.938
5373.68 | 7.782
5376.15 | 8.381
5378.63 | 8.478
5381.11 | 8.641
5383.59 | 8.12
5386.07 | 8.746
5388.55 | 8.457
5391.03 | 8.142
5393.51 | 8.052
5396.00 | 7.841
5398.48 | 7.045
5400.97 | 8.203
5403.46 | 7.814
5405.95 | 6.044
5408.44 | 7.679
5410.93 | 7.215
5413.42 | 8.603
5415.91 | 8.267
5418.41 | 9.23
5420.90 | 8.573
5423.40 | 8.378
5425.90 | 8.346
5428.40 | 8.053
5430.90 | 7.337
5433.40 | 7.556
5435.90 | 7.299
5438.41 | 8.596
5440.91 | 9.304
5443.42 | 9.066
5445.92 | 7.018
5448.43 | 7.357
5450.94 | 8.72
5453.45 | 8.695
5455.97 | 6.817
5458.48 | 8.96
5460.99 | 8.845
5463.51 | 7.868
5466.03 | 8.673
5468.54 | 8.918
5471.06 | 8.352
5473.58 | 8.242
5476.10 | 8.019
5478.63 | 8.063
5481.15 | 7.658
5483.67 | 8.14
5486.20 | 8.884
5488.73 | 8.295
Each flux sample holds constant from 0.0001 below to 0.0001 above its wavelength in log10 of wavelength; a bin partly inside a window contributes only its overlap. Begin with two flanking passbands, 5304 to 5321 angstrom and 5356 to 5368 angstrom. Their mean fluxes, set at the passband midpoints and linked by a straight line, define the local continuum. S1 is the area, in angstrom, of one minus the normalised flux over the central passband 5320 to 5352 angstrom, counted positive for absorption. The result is 3.9 angstrom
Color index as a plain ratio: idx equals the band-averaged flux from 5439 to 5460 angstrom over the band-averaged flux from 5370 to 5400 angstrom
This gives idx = 1.0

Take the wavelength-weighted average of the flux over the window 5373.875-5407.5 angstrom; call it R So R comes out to 7.99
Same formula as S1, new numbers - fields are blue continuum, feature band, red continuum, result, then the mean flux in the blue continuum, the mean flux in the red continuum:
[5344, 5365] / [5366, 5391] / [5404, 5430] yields 0.8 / 8.52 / 8.02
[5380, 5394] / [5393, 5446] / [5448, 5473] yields 2.3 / 8.38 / 8.35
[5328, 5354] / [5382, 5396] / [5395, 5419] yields -0.9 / 7.86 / 7.76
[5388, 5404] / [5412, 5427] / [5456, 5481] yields -0.9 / 7.92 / 8.32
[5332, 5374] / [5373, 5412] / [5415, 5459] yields 1.3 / 8.18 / 8.18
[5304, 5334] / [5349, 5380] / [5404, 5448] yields -0.8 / 8.1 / 8.02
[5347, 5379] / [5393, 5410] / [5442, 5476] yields 1.5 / 8.22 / 8.27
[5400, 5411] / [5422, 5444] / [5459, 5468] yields -0.7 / 7.39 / 8.54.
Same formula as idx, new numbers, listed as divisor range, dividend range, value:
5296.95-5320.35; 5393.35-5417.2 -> 0.90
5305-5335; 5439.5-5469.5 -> 1.03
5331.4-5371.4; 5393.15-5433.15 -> 0.96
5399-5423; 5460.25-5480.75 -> 1.05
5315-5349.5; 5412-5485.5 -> 1.06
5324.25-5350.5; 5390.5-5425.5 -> 1.04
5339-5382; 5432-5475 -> 1.01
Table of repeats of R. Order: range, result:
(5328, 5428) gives 8.06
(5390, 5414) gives 7.63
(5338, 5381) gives 8.17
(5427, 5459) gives 8.04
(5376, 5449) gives 8.06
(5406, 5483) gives 8.16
